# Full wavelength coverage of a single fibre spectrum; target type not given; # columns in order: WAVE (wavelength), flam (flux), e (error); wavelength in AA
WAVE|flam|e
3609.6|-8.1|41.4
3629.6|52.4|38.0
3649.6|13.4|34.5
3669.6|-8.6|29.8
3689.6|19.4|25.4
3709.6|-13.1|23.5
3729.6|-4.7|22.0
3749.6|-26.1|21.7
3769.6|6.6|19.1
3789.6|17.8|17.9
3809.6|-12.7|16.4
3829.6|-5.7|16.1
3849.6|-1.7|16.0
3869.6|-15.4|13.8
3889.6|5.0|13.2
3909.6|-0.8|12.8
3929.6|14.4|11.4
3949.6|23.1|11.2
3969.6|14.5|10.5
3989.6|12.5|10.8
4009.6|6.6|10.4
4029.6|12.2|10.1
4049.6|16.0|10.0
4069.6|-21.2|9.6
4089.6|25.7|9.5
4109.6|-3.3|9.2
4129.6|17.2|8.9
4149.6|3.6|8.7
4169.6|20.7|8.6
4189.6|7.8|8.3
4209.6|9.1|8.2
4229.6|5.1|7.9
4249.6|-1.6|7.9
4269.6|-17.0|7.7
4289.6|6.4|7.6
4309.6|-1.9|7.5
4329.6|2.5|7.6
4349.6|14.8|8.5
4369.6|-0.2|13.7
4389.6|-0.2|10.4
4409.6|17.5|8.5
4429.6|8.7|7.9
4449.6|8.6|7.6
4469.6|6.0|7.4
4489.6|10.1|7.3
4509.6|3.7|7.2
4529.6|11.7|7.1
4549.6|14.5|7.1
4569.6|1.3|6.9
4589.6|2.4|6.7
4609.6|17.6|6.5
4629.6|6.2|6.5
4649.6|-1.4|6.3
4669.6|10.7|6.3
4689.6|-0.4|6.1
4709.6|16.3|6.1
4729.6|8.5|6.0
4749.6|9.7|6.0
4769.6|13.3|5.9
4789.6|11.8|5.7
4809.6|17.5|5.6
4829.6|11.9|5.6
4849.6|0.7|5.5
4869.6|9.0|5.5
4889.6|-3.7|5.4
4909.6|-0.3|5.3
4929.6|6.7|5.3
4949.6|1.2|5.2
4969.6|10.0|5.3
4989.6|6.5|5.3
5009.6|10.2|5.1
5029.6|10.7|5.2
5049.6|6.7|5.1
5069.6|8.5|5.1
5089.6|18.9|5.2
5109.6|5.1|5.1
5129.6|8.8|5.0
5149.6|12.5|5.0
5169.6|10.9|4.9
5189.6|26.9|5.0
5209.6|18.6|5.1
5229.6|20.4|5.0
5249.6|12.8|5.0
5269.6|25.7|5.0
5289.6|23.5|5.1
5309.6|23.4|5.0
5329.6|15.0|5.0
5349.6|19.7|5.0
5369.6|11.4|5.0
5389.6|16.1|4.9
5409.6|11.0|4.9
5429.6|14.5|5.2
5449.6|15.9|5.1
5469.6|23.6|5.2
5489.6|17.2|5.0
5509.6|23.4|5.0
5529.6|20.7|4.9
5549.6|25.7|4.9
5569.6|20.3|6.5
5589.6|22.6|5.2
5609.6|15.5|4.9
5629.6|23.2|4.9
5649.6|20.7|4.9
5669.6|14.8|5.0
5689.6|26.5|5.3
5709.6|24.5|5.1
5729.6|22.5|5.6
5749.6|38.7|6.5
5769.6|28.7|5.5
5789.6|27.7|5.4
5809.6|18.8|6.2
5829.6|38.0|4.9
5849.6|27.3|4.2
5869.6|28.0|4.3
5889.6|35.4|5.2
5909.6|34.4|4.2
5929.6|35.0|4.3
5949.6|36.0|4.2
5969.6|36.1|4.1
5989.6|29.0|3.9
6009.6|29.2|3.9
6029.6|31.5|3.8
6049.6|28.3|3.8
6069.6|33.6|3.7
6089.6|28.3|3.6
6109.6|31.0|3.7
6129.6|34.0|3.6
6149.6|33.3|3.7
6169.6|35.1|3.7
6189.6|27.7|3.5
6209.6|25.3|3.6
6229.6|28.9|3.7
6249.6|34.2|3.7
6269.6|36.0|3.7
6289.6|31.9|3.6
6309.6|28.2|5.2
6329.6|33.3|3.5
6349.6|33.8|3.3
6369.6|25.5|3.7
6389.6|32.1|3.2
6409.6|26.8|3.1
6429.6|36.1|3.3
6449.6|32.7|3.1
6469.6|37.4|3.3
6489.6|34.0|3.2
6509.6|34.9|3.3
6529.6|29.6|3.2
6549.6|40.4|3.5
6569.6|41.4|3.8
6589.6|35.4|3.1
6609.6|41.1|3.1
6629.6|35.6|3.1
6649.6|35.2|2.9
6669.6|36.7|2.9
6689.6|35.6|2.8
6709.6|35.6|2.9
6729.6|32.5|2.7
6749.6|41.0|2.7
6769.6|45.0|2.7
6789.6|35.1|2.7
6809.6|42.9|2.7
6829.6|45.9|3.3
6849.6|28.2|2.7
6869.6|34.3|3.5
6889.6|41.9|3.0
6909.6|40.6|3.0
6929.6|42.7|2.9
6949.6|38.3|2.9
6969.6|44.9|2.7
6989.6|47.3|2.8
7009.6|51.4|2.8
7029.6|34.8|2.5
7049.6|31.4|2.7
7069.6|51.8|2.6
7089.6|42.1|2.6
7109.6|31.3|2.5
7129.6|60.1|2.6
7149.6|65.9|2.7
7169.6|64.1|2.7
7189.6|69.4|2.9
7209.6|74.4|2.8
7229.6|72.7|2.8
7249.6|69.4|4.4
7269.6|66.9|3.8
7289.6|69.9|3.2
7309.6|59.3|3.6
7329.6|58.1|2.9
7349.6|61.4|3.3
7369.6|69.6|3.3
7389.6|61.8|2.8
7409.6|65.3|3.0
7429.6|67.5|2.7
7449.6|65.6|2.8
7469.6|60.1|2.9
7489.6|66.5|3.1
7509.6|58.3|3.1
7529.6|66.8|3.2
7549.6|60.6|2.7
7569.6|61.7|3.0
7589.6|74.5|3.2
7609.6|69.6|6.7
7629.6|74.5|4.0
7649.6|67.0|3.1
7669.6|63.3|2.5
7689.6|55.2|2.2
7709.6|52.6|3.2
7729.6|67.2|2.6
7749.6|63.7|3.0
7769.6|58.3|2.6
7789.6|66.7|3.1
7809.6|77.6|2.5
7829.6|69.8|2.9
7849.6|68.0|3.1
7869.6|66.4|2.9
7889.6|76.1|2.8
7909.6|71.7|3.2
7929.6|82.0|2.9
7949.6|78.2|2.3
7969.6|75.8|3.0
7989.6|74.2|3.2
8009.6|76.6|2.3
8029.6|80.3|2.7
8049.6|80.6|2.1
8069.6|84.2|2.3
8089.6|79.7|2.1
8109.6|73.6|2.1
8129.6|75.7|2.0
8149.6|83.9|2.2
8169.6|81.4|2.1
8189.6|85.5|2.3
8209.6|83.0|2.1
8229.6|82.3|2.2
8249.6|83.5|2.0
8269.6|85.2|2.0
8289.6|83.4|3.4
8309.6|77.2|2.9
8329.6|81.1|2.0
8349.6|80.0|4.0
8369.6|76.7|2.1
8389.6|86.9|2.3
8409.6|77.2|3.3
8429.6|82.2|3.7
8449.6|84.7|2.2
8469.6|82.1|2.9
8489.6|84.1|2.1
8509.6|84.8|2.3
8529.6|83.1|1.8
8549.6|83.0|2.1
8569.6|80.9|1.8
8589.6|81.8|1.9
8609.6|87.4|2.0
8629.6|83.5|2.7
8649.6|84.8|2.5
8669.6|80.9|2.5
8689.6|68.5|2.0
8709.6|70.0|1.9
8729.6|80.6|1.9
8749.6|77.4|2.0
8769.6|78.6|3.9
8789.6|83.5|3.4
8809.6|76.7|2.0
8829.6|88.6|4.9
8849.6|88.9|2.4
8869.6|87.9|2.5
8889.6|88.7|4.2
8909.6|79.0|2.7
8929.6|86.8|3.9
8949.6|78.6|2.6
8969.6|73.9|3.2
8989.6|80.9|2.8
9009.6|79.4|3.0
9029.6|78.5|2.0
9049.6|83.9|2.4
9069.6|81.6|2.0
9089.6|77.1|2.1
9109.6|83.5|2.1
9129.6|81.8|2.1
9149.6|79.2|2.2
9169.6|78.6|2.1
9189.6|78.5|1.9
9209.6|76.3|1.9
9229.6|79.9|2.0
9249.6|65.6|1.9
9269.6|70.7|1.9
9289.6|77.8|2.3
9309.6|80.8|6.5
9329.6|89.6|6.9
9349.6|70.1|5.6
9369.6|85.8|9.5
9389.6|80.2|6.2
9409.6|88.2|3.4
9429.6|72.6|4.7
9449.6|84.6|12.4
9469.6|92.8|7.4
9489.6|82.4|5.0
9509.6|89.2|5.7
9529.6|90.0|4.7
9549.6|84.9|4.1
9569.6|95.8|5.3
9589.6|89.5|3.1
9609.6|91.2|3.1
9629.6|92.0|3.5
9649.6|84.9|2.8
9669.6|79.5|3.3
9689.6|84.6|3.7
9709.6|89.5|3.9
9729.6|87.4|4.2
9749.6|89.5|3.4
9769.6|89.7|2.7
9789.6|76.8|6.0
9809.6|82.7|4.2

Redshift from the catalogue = 0.789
